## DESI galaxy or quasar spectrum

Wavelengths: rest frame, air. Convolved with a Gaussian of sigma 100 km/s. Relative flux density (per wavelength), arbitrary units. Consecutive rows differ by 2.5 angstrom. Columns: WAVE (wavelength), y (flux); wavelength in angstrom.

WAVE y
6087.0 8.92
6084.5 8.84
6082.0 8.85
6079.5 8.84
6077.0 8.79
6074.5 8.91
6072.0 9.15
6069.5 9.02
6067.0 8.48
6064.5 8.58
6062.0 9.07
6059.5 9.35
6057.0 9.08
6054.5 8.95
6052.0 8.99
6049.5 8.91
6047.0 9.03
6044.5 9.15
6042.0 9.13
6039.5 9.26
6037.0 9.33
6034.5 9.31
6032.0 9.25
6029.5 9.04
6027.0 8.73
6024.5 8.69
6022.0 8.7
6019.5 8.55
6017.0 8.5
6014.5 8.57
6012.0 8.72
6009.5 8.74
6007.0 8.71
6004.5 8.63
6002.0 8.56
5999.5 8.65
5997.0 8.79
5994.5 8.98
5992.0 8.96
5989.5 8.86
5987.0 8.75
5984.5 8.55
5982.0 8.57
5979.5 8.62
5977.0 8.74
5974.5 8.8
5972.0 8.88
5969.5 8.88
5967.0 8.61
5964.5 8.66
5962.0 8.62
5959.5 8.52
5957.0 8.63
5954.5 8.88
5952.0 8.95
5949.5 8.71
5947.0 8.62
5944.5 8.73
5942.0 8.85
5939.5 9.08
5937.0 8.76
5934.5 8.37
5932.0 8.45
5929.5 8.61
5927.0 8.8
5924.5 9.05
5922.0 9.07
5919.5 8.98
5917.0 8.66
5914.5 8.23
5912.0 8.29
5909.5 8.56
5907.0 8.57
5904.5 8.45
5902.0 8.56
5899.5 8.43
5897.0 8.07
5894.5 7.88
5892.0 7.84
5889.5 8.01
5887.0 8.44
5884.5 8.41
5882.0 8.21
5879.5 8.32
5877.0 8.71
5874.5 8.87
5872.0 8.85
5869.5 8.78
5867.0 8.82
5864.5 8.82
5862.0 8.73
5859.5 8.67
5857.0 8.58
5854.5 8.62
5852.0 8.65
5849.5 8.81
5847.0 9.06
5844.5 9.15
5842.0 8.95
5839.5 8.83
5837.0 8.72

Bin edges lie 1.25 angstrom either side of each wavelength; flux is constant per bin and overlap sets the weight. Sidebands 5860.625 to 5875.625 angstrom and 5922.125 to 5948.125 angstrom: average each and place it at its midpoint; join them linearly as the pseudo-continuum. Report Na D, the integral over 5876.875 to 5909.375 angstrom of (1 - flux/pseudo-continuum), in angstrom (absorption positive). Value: 1.82 angstrom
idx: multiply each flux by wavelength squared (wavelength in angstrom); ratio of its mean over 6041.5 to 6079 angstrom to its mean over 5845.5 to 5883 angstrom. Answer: 1.1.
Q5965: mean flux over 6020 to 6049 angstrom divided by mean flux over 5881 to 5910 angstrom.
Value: 1.1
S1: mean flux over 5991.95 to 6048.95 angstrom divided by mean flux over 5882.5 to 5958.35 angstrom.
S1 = 1.04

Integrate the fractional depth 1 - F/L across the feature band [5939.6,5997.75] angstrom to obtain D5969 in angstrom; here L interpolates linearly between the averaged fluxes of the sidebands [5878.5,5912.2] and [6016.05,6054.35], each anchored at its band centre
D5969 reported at -0.7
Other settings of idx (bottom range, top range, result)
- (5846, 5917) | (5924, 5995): 1.05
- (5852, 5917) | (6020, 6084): 1.12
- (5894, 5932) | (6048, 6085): 1.10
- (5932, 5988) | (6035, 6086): 1.07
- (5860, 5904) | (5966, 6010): 1.07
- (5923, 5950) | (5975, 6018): 1.02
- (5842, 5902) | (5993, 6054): 1.09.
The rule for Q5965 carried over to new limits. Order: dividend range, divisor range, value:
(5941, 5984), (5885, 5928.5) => 1.03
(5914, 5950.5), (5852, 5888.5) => 1.01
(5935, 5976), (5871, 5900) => 1.05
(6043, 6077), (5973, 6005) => 1.03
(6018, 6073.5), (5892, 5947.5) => 1.05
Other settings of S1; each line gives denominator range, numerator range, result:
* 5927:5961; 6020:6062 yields 1.04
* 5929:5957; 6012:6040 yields 1.02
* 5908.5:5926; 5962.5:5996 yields 1.01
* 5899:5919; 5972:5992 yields 1.03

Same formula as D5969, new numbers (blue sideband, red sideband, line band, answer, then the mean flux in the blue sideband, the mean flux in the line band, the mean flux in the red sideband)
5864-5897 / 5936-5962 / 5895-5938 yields 0.2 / 8.44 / 8.57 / 8.77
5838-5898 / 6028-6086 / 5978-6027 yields 1.1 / 8.59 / 8.69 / 9.01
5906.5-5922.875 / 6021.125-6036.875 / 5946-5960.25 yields 0.0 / 8.62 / 8.73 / 8.99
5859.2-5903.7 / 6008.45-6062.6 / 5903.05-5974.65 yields -0.4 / 8.46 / 8.7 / 8.96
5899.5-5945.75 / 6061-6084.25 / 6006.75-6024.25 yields 0.3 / 8.66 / 8.64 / 8.85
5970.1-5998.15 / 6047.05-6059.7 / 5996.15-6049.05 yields 0.3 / 8.78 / 8.86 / 9.03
